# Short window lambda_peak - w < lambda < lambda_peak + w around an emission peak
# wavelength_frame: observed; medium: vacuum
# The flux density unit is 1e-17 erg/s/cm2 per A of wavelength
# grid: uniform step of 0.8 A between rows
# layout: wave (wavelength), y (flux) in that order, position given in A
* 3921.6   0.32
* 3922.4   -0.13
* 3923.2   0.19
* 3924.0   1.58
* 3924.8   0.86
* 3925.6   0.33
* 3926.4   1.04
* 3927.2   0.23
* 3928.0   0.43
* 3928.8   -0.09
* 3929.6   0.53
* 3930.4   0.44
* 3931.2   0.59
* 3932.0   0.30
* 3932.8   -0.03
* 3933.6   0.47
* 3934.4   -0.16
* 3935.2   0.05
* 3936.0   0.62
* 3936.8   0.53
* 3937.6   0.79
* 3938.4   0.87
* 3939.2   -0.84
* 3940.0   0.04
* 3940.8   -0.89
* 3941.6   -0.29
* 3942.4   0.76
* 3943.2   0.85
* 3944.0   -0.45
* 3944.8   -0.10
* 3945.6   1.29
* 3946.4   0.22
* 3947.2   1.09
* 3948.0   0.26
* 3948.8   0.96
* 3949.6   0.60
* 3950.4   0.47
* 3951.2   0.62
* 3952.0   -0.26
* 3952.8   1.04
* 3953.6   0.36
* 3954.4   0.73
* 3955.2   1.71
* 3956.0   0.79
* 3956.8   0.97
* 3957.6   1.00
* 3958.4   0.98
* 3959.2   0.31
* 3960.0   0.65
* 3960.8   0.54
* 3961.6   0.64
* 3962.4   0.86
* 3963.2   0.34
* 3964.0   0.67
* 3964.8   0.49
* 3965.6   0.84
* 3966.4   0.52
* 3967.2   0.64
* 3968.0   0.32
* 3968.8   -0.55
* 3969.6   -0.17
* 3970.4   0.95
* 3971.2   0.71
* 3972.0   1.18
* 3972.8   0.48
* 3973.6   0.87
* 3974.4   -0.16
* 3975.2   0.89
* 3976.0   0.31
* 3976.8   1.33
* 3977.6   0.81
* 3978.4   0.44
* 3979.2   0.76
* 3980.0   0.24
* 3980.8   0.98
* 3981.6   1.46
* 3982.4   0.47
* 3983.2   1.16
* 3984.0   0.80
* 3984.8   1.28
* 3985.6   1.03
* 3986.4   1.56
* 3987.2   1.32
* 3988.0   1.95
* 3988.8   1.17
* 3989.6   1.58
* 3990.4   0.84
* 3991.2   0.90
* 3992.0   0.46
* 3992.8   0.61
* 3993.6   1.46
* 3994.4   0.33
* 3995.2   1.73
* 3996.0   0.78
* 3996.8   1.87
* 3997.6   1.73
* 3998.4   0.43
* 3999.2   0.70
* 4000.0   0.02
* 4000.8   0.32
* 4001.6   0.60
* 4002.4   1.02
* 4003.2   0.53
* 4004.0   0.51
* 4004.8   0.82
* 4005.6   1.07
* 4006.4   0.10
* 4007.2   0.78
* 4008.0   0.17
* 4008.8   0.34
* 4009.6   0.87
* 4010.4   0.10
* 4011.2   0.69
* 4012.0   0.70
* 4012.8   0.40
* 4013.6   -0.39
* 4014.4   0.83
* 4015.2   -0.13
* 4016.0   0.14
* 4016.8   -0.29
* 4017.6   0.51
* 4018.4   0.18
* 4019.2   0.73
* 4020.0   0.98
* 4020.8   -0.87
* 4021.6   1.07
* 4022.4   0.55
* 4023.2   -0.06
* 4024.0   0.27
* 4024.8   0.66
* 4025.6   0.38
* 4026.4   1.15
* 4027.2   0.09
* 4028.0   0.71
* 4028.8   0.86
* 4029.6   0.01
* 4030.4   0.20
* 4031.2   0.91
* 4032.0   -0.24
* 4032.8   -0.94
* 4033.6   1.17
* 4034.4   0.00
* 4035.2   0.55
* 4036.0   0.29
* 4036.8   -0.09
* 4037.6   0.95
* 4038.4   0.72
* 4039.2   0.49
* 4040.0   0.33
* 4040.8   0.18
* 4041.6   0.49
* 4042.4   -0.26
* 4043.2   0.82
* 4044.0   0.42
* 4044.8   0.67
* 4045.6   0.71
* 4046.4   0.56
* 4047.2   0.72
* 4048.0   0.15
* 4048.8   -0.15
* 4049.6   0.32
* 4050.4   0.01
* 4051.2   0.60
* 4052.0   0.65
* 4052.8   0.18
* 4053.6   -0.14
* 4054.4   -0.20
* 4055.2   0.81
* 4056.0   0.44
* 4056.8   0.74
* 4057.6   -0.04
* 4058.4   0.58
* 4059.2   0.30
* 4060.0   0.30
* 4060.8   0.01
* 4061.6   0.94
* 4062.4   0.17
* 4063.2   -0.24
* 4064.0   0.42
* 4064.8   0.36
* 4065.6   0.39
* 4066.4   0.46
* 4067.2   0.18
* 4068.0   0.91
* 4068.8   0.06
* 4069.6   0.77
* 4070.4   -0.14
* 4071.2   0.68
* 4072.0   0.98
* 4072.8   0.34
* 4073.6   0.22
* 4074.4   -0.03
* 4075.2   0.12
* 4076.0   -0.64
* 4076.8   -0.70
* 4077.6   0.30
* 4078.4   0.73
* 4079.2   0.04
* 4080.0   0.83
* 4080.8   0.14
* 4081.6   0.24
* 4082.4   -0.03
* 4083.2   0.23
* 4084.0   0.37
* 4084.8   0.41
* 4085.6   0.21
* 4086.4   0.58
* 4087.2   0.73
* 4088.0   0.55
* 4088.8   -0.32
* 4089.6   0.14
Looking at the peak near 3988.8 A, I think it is C IV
